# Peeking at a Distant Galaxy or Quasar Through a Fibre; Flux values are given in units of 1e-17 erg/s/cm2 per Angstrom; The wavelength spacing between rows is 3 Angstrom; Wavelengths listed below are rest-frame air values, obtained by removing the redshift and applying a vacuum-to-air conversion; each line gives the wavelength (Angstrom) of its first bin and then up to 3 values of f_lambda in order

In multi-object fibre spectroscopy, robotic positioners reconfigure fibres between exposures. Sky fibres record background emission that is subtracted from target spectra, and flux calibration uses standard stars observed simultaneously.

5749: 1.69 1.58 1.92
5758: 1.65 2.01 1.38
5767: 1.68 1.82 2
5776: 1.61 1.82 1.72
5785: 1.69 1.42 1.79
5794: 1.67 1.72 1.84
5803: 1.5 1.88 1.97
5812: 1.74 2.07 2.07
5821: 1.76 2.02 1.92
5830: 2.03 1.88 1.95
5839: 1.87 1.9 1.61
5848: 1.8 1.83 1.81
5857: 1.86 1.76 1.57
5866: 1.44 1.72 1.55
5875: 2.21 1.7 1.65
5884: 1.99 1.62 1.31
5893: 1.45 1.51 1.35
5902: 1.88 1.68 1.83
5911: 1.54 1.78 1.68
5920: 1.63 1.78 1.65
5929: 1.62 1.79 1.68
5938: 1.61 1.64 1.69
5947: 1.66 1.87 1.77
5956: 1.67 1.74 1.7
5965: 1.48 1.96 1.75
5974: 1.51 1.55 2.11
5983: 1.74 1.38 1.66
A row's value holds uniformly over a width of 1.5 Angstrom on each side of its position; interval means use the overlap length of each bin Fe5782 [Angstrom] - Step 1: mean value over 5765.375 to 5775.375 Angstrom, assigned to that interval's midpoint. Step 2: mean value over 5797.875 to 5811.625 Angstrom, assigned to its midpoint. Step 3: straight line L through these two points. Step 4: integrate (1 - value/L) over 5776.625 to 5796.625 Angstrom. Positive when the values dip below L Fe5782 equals 1.3 Angstrom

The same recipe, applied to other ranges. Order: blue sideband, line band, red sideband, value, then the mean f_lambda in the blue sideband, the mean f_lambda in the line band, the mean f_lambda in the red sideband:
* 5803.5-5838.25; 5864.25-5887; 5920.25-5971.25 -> 1.1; 1.92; 1.74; 1.71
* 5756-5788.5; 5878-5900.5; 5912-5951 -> 1.8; 1.72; 1.56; 1.69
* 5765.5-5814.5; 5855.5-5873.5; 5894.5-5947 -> 0.6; 1.75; 1.65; 1.67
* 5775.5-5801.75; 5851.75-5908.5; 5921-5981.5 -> 0.9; 1.7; 1.68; 1.71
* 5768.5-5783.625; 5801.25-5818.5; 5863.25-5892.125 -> -1.0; 1.79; 1.86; 1.68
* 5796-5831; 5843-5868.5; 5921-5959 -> 1.5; 1.88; 1.71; 1.7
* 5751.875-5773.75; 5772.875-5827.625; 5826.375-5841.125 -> 1.6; 1.76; 1.79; 1.93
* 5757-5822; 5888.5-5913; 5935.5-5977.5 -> 2.0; 1.76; 1.57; 1.69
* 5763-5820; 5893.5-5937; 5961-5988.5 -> 1.1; 1.76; 1.67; 1.69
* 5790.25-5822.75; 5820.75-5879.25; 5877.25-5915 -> -2.7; 1.82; 1.81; 1.63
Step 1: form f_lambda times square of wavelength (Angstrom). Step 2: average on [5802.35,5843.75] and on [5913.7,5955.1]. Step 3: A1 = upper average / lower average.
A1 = 0.93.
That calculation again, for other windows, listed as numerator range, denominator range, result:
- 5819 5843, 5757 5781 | 1.12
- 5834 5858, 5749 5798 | 1.09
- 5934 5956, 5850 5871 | 1.03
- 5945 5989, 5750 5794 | 1.06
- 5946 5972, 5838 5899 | 1.05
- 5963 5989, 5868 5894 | 1.03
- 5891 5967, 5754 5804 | 1.02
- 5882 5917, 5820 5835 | 0.87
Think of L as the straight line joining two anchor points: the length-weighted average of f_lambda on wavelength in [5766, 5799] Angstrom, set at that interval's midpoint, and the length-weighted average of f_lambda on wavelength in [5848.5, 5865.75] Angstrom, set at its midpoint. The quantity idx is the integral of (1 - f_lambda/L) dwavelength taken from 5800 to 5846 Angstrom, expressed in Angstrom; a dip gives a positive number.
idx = -3.8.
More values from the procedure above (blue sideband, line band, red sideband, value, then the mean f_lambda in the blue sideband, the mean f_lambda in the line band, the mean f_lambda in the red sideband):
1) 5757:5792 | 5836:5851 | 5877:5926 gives -1.2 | 1.72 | 1.81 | 1.65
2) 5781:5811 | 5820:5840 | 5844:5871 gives -2.4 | 1.72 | 1.92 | 1.71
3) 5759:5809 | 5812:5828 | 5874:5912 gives -2.3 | 1.73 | 1.95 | 1.67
